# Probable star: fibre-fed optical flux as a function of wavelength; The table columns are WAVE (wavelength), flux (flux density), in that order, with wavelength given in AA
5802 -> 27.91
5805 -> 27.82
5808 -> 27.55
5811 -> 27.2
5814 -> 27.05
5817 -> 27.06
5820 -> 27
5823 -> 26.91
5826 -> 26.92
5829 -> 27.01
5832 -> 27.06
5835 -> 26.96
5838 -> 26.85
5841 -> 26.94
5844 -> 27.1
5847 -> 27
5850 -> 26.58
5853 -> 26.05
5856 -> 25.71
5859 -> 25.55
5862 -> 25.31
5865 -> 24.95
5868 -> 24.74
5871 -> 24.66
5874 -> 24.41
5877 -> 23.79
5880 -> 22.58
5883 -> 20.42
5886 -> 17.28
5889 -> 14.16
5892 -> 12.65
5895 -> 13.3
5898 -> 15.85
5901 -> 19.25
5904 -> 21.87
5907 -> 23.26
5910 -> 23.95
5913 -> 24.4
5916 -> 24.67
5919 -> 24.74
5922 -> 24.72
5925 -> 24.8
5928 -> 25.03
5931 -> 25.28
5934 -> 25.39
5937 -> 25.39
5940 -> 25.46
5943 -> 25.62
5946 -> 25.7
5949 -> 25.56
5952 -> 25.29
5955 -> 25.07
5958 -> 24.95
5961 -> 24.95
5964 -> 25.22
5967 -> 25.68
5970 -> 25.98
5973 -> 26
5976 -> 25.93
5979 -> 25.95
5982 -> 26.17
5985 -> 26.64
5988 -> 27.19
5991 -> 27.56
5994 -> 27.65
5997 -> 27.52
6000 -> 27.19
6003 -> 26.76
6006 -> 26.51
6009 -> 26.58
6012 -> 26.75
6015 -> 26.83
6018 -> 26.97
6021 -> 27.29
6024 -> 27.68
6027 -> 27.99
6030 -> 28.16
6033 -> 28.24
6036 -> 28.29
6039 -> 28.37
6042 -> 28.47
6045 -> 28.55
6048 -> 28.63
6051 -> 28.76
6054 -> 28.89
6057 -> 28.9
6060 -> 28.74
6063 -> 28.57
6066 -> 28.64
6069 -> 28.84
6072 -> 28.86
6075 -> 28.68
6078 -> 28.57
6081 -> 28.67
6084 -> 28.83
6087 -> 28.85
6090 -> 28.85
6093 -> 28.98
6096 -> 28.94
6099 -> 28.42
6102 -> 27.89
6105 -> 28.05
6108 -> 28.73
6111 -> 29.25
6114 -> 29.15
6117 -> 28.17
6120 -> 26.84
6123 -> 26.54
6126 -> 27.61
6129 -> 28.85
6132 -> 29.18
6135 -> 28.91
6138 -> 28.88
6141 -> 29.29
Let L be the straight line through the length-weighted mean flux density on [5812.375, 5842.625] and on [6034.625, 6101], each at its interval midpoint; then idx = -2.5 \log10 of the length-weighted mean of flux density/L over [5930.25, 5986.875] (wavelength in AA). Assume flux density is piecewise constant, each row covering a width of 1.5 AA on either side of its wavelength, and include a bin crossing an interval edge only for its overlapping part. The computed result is 0.09 mag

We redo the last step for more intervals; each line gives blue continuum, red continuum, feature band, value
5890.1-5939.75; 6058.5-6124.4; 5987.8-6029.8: -0.07 mag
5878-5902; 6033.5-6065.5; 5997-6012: -0.06 mag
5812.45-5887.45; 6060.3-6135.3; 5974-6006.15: 0.01 mag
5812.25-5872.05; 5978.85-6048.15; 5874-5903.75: 0.41 mag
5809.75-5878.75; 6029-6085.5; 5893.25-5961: 0.15 mag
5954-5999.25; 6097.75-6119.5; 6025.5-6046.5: -0.04 mag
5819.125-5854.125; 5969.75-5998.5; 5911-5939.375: 0.08 mag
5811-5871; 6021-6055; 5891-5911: 0.41 mag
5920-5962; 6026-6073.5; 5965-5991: 0.00 mag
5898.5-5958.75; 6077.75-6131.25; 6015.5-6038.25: -0.05 mag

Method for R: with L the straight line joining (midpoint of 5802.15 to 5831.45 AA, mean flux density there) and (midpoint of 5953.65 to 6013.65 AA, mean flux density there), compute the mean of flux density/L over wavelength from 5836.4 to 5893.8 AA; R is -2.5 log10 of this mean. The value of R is 0.151 mag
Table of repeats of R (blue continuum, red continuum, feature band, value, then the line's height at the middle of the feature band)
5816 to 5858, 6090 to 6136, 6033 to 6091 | -0.022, 28.1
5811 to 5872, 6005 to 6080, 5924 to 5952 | 0.077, 27.2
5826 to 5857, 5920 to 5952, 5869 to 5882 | 0.107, 26.2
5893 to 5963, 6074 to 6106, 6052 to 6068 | -0.041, 27.7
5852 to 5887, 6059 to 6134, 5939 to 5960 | 0.005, 25.5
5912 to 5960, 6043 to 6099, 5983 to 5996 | -0.027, 26.6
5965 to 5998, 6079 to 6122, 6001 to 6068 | -0.020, 27.4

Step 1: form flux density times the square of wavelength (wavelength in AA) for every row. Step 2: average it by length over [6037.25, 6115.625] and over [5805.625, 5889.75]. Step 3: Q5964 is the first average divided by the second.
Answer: 1.2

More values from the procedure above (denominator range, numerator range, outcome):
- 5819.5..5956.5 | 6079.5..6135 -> 1.28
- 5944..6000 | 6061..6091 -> 1.14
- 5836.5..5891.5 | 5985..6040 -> 1.21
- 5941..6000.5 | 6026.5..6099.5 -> 1.13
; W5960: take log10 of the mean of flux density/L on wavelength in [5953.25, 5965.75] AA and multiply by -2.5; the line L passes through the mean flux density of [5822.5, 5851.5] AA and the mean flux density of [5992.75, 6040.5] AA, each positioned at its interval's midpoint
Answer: 0.09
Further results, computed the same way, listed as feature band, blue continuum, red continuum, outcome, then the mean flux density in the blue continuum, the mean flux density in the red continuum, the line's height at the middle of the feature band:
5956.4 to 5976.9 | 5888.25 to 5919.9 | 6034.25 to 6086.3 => -0.09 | 19.9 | 28.7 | 23.4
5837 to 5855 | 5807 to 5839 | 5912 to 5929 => -0.01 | 27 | 24.7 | 26.5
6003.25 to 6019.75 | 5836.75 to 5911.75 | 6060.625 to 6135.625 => -0.02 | 22.6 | 28.5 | 26.2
